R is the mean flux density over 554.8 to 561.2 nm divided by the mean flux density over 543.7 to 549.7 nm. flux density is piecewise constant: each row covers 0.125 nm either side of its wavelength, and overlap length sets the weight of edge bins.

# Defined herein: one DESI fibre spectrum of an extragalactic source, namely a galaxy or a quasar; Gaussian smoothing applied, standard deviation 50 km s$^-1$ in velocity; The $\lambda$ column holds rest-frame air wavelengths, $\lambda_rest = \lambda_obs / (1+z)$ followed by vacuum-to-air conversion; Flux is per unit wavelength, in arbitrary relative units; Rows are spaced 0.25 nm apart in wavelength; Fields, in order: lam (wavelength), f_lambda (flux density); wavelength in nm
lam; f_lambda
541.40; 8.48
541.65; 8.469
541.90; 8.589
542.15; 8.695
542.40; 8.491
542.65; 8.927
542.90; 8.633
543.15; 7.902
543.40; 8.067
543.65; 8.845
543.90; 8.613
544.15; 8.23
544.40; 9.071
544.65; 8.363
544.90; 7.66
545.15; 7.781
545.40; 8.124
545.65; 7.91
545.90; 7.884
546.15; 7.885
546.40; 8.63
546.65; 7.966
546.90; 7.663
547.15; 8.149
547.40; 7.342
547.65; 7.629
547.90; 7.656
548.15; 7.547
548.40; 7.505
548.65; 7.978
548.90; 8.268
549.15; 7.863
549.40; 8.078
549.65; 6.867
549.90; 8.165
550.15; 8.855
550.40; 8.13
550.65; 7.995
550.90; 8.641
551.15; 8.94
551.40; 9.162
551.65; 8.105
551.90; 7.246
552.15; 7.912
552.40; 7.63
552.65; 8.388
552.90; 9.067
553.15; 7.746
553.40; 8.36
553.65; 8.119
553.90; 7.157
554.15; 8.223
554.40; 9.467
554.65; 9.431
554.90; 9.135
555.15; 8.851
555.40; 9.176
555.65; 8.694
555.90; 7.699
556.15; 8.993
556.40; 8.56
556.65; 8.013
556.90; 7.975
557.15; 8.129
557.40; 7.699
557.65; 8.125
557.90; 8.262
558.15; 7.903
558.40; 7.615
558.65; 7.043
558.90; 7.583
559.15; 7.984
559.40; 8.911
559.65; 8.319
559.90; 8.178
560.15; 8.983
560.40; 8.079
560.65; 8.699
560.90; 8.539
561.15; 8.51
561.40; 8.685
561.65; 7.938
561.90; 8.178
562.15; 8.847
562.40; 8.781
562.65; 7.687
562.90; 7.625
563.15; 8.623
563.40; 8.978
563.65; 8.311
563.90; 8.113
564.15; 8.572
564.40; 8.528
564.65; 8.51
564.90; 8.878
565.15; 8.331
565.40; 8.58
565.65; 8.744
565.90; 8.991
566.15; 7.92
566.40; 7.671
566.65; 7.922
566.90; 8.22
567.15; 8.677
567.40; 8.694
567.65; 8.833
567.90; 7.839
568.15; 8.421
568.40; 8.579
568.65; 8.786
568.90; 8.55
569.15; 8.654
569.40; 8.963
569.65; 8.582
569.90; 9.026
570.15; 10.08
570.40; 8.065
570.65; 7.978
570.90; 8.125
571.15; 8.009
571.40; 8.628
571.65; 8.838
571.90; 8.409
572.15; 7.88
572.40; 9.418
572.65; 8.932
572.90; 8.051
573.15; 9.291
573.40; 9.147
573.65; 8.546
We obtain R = 1.0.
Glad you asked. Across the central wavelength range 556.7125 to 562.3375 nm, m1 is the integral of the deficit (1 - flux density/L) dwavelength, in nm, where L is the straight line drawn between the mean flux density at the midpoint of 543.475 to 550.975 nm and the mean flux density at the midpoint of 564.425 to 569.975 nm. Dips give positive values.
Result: 0.09 nm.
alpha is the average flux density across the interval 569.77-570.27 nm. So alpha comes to 9.54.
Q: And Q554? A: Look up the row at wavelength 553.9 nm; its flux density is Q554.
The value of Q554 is 7.157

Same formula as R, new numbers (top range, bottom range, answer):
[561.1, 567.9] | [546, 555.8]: 1.03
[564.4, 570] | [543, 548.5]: 1.06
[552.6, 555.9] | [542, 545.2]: 1.02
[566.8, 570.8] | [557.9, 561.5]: 1.05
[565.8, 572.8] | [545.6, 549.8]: 1.09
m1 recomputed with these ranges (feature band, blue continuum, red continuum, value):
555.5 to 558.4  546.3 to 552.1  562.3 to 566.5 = 0.01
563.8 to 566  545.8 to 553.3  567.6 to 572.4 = -0.04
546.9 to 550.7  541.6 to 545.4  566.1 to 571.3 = 0.25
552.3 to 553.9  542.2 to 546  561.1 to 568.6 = 0.04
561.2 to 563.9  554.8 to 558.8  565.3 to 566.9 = -0.03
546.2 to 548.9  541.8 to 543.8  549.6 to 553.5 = 0.17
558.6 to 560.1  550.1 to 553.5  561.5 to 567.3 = 0.04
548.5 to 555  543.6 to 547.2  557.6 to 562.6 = -0.04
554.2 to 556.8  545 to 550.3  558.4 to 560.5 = -0.24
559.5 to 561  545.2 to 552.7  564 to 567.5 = -0.03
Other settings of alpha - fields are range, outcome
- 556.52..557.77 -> 7.99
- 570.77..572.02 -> 8.4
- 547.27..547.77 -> 7.49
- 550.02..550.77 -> 8.33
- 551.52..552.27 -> 7.76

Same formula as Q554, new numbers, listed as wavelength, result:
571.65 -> 8.838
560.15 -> 8.983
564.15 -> 8.572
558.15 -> 7.903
